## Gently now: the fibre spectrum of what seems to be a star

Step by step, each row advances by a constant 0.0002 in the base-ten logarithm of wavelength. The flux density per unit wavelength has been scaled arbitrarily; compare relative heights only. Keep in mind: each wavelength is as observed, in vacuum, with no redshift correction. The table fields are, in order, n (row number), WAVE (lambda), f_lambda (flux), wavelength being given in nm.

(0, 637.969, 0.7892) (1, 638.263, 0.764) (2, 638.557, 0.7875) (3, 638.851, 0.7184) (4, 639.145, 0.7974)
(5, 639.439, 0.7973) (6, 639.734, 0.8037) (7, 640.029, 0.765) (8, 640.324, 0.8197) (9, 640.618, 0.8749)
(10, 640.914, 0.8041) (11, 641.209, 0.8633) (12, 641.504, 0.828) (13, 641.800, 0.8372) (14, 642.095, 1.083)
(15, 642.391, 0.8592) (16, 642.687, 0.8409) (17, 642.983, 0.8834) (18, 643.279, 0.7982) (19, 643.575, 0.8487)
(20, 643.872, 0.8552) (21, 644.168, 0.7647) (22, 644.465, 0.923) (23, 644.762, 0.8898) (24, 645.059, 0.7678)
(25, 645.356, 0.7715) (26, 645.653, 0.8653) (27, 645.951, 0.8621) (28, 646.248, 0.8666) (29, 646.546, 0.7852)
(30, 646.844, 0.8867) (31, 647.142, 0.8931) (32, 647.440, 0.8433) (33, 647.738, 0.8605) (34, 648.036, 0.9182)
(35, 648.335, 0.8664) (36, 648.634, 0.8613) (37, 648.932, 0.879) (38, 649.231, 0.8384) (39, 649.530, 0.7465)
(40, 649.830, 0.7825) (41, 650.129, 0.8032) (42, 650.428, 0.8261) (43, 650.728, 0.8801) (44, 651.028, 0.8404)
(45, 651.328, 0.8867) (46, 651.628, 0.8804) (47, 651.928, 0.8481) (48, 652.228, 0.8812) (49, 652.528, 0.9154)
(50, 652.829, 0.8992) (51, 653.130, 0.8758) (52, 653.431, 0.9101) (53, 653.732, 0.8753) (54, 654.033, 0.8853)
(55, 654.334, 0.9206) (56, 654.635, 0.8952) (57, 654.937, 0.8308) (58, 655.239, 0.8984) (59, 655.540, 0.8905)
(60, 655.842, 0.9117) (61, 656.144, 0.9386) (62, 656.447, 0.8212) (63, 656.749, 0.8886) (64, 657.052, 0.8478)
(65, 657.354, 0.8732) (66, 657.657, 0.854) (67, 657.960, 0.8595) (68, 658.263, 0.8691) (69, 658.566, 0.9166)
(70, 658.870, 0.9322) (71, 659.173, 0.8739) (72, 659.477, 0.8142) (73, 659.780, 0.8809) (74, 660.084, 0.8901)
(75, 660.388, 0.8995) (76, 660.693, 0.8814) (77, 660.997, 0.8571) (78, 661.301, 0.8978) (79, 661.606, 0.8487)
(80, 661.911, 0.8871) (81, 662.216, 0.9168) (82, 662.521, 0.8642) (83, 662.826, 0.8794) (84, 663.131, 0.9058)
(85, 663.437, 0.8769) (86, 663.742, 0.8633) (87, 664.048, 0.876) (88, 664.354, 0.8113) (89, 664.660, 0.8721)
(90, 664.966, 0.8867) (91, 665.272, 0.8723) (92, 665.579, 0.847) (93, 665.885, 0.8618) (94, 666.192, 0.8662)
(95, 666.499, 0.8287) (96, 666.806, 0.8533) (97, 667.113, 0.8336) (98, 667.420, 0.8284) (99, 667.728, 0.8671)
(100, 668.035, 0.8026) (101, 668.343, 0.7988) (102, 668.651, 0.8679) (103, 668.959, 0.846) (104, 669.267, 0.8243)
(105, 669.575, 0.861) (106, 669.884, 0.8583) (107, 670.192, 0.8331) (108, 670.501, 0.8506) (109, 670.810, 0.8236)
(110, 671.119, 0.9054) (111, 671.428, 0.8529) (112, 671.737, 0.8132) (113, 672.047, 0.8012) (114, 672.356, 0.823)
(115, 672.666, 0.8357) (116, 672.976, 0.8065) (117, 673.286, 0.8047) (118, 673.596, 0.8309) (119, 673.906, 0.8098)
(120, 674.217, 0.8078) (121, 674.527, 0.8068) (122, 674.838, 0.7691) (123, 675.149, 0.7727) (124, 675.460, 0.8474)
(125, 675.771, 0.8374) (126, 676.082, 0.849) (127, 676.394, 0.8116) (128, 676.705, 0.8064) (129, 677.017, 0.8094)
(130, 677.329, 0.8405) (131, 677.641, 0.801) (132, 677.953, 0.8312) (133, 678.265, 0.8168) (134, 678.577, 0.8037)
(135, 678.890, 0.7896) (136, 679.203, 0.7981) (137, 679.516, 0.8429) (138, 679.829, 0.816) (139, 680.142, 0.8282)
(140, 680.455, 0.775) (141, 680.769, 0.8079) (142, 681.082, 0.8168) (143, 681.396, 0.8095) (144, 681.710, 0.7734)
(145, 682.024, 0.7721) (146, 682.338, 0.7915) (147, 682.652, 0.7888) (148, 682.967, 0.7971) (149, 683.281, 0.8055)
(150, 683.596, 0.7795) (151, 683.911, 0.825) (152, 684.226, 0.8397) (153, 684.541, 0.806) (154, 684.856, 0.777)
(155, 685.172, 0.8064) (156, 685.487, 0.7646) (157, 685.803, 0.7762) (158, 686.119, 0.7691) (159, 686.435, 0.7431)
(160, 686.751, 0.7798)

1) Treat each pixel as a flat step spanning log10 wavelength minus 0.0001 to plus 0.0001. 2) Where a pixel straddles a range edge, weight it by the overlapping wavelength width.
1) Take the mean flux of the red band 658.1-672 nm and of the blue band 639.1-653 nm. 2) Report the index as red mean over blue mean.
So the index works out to 1.0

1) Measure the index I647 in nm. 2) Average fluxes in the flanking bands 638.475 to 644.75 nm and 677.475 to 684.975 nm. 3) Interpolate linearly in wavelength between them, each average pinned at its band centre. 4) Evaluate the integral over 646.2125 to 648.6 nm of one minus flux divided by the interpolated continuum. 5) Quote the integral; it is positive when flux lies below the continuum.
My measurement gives -0.09 nm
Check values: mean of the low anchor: 0.838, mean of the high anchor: 0.804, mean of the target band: 0.864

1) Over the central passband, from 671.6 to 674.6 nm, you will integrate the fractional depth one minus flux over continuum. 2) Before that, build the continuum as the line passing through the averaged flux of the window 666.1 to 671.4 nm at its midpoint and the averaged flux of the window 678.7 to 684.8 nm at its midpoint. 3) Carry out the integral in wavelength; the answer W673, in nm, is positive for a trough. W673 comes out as 0.06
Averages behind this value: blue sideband 0.844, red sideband 0.803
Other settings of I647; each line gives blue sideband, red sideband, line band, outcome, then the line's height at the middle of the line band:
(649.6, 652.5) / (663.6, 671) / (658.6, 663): -0.175 nm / 0.848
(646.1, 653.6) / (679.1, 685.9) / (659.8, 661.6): -0.091 nm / 0.839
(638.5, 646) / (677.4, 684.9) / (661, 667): -0.370 nm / 0.818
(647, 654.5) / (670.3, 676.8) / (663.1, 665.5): -0.081 nm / 0.84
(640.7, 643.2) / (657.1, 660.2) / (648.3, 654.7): 0.082 nm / 0.874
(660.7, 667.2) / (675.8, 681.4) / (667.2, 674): 0.077 nm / 0.844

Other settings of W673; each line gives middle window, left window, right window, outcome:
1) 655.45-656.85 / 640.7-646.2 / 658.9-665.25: -0.035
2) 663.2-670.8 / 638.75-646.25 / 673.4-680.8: -0.271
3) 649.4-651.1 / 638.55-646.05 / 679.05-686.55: 0.031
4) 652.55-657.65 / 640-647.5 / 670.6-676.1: -0.276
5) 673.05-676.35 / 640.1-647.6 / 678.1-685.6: -0.009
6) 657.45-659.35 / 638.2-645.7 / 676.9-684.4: -0.143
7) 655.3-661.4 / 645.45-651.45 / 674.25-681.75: -0.320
